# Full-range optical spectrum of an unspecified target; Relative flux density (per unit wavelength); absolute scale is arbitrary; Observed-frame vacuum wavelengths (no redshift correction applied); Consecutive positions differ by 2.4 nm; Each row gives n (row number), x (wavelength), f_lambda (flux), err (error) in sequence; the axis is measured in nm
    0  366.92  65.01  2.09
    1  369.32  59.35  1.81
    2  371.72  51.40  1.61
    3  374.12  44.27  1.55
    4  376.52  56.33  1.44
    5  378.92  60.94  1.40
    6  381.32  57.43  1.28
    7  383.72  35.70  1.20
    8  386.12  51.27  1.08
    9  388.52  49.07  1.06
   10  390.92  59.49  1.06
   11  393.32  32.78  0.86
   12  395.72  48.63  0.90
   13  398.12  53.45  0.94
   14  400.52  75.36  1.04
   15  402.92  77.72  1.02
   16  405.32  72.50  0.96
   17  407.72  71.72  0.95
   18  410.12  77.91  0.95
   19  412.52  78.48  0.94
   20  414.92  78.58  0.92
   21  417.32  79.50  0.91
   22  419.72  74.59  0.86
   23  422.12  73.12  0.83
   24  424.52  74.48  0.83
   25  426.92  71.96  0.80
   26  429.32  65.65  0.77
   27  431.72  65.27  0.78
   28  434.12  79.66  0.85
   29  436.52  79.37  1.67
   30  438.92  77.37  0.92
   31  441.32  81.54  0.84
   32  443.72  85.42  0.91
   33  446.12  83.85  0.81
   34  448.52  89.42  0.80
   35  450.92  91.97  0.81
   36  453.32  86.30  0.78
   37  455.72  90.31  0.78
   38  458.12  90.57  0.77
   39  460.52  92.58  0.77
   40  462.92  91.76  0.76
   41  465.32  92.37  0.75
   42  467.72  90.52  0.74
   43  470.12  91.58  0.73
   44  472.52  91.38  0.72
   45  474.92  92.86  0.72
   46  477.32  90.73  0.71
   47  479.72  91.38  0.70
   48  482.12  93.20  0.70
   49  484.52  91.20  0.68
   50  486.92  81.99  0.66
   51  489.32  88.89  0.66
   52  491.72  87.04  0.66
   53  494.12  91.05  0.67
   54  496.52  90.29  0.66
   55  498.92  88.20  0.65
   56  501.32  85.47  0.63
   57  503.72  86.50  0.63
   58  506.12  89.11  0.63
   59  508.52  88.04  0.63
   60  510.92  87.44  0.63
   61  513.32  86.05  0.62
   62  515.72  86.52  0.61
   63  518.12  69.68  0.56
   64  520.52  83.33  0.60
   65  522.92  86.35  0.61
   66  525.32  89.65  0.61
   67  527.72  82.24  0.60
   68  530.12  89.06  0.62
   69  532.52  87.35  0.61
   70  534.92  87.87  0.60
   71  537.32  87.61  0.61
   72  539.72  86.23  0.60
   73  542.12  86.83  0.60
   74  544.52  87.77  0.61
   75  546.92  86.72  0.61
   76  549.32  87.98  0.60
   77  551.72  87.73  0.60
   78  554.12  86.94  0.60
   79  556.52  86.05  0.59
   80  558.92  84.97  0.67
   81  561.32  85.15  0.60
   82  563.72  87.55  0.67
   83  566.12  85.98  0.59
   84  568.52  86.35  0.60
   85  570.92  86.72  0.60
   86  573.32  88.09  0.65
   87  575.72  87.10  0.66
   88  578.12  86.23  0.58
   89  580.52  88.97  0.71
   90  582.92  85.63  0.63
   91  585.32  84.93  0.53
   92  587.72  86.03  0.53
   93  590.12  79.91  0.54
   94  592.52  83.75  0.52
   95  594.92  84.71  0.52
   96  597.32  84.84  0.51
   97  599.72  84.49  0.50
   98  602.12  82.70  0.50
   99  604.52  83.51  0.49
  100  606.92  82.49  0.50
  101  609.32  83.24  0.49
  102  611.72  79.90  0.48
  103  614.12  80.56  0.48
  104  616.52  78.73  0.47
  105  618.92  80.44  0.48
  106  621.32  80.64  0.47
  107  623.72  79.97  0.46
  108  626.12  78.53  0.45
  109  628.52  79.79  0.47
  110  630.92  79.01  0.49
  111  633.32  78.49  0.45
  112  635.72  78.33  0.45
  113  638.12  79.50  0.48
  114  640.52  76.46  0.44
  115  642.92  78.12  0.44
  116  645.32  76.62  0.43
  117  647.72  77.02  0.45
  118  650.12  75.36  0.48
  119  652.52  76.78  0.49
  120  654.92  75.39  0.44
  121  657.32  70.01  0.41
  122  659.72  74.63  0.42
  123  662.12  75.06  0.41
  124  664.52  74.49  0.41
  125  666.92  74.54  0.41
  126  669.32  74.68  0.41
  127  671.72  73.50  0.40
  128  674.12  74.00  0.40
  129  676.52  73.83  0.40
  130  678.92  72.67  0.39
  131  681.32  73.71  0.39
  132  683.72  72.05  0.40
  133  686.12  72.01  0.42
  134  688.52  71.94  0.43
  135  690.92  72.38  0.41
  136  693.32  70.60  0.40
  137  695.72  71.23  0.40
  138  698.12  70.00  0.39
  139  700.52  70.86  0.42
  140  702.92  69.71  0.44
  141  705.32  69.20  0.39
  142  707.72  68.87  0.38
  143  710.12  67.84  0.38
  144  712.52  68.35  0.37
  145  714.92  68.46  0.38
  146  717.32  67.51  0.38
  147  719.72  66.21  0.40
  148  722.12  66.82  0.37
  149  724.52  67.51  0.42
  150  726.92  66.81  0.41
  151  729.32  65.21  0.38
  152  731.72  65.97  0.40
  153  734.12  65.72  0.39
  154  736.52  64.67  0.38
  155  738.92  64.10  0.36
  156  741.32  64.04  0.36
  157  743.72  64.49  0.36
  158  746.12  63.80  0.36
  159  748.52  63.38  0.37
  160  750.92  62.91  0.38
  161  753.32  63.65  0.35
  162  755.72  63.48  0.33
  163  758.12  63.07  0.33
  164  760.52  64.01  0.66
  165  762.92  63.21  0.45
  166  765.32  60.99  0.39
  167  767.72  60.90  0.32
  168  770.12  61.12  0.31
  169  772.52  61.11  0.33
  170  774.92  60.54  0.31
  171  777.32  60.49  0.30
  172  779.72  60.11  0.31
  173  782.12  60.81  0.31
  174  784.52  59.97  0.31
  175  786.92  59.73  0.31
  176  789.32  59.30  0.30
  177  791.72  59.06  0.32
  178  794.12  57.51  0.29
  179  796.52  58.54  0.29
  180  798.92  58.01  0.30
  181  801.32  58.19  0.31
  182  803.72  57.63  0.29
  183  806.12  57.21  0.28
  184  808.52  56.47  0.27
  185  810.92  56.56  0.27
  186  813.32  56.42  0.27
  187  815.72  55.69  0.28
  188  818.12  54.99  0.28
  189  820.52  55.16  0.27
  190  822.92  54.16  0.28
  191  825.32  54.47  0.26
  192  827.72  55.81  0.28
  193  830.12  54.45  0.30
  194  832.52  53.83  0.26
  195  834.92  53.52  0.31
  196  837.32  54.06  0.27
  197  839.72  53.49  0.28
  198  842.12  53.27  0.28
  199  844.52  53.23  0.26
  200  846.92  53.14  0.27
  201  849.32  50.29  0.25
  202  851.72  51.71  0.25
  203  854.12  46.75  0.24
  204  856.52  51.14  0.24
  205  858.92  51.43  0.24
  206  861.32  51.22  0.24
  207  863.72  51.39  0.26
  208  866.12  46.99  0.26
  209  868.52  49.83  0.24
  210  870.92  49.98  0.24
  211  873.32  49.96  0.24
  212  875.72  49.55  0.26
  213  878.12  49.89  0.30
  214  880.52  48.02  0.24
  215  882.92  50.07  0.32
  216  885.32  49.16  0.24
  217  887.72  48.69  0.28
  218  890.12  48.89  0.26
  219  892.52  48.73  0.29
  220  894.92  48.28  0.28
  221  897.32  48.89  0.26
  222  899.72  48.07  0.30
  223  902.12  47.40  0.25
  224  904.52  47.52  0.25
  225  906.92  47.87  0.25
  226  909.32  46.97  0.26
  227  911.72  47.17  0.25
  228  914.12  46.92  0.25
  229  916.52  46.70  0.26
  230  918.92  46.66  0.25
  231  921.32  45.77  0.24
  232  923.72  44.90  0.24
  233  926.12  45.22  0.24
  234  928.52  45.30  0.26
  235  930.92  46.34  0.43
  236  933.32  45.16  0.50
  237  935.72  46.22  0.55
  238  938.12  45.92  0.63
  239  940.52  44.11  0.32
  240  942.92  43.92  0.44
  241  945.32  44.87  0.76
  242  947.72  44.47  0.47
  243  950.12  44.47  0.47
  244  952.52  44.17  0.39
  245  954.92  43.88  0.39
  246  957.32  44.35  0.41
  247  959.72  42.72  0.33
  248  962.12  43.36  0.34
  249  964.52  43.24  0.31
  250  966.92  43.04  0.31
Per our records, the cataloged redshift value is 0.000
